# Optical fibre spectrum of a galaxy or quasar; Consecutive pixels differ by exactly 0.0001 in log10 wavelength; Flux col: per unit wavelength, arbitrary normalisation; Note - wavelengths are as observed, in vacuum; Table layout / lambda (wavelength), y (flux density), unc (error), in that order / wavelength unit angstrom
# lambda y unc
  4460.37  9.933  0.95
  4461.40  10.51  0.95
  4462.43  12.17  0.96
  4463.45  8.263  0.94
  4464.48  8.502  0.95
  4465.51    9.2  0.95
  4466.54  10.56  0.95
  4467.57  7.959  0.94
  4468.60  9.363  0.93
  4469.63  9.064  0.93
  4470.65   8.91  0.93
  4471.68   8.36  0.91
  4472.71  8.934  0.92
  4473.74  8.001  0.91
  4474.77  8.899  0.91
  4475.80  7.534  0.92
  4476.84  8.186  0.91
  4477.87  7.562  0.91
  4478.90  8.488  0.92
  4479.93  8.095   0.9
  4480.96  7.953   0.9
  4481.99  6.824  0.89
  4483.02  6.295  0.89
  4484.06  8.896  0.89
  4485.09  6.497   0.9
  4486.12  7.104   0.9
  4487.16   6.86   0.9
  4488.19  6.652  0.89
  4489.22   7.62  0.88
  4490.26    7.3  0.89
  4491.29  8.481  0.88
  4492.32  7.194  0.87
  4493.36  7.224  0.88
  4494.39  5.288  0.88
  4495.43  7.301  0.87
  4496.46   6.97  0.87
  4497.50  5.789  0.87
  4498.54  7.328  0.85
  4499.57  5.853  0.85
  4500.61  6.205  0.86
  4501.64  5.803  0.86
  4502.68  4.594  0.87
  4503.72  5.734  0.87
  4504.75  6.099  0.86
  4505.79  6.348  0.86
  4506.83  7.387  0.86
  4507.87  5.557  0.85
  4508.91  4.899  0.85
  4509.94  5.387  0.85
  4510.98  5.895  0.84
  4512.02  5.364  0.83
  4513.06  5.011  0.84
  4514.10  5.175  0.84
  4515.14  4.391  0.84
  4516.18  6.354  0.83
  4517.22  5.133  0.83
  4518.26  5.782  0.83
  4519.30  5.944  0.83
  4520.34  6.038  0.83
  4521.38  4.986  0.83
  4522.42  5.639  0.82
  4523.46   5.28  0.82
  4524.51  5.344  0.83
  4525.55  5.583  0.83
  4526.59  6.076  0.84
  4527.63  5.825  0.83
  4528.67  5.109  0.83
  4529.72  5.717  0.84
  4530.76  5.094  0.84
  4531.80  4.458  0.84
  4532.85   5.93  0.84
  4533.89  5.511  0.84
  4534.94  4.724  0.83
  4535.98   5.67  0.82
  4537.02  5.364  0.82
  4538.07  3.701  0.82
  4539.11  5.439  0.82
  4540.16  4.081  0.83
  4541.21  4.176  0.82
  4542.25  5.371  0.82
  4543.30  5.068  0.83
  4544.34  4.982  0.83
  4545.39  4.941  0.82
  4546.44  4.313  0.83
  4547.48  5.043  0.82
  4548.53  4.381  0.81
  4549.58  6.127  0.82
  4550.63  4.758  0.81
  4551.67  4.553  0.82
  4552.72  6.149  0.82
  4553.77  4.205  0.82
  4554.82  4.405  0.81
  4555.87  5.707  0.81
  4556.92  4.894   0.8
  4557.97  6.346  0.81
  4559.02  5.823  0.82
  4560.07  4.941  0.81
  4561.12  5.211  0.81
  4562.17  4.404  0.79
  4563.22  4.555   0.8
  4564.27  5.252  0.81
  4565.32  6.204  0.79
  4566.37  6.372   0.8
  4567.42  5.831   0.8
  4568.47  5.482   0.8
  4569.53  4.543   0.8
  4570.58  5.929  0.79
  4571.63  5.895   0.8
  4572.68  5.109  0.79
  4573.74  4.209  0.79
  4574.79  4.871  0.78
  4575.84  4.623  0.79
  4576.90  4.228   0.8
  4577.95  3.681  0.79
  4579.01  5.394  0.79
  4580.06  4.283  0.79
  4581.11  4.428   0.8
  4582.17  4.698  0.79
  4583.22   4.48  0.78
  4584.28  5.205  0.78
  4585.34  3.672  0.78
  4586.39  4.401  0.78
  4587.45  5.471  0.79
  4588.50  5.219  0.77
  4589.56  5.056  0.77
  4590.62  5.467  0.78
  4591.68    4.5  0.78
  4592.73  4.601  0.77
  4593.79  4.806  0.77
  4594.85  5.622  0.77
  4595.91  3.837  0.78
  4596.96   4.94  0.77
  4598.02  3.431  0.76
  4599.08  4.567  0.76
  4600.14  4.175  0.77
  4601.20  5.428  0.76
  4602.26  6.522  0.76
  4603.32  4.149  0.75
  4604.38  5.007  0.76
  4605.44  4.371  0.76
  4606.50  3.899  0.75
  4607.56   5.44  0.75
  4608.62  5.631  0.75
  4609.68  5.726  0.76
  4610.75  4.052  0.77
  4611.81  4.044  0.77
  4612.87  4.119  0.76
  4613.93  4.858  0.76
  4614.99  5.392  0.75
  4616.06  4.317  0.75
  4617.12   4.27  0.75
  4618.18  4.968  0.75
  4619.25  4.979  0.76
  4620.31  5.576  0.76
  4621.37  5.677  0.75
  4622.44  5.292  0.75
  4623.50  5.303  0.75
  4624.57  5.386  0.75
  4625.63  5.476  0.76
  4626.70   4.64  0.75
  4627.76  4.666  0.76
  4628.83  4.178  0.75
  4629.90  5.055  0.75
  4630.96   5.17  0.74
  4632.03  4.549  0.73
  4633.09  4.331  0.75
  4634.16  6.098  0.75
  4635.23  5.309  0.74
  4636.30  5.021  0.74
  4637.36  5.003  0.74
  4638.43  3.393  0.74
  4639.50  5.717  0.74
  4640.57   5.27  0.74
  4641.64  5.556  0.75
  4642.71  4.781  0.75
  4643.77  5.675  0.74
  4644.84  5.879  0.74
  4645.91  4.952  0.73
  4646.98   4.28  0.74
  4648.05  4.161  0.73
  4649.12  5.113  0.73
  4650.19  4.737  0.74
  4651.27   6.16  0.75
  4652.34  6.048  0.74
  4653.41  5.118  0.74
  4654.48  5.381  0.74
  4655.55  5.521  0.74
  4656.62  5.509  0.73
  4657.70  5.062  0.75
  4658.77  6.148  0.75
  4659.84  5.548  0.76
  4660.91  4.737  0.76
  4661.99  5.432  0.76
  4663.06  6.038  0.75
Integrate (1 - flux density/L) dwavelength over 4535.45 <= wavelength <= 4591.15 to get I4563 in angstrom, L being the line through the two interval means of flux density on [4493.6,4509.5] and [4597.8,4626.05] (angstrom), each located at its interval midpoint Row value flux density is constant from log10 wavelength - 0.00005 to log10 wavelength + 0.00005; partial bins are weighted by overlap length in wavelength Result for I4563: 4.4 angstrom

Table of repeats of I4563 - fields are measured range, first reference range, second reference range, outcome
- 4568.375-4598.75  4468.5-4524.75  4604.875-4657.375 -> 4.7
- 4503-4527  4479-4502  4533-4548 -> 1.4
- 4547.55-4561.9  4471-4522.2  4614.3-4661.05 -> 2.0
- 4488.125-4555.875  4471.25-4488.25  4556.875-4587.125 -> 9.4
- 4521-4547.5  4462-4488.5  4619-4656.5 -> 7.4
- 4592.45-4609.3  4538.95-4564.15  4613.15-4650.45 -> 0.7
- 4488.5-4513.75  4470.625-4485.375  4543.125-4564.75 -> 2.9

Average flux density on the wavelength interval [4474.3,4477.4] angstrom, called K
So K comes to 8.17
